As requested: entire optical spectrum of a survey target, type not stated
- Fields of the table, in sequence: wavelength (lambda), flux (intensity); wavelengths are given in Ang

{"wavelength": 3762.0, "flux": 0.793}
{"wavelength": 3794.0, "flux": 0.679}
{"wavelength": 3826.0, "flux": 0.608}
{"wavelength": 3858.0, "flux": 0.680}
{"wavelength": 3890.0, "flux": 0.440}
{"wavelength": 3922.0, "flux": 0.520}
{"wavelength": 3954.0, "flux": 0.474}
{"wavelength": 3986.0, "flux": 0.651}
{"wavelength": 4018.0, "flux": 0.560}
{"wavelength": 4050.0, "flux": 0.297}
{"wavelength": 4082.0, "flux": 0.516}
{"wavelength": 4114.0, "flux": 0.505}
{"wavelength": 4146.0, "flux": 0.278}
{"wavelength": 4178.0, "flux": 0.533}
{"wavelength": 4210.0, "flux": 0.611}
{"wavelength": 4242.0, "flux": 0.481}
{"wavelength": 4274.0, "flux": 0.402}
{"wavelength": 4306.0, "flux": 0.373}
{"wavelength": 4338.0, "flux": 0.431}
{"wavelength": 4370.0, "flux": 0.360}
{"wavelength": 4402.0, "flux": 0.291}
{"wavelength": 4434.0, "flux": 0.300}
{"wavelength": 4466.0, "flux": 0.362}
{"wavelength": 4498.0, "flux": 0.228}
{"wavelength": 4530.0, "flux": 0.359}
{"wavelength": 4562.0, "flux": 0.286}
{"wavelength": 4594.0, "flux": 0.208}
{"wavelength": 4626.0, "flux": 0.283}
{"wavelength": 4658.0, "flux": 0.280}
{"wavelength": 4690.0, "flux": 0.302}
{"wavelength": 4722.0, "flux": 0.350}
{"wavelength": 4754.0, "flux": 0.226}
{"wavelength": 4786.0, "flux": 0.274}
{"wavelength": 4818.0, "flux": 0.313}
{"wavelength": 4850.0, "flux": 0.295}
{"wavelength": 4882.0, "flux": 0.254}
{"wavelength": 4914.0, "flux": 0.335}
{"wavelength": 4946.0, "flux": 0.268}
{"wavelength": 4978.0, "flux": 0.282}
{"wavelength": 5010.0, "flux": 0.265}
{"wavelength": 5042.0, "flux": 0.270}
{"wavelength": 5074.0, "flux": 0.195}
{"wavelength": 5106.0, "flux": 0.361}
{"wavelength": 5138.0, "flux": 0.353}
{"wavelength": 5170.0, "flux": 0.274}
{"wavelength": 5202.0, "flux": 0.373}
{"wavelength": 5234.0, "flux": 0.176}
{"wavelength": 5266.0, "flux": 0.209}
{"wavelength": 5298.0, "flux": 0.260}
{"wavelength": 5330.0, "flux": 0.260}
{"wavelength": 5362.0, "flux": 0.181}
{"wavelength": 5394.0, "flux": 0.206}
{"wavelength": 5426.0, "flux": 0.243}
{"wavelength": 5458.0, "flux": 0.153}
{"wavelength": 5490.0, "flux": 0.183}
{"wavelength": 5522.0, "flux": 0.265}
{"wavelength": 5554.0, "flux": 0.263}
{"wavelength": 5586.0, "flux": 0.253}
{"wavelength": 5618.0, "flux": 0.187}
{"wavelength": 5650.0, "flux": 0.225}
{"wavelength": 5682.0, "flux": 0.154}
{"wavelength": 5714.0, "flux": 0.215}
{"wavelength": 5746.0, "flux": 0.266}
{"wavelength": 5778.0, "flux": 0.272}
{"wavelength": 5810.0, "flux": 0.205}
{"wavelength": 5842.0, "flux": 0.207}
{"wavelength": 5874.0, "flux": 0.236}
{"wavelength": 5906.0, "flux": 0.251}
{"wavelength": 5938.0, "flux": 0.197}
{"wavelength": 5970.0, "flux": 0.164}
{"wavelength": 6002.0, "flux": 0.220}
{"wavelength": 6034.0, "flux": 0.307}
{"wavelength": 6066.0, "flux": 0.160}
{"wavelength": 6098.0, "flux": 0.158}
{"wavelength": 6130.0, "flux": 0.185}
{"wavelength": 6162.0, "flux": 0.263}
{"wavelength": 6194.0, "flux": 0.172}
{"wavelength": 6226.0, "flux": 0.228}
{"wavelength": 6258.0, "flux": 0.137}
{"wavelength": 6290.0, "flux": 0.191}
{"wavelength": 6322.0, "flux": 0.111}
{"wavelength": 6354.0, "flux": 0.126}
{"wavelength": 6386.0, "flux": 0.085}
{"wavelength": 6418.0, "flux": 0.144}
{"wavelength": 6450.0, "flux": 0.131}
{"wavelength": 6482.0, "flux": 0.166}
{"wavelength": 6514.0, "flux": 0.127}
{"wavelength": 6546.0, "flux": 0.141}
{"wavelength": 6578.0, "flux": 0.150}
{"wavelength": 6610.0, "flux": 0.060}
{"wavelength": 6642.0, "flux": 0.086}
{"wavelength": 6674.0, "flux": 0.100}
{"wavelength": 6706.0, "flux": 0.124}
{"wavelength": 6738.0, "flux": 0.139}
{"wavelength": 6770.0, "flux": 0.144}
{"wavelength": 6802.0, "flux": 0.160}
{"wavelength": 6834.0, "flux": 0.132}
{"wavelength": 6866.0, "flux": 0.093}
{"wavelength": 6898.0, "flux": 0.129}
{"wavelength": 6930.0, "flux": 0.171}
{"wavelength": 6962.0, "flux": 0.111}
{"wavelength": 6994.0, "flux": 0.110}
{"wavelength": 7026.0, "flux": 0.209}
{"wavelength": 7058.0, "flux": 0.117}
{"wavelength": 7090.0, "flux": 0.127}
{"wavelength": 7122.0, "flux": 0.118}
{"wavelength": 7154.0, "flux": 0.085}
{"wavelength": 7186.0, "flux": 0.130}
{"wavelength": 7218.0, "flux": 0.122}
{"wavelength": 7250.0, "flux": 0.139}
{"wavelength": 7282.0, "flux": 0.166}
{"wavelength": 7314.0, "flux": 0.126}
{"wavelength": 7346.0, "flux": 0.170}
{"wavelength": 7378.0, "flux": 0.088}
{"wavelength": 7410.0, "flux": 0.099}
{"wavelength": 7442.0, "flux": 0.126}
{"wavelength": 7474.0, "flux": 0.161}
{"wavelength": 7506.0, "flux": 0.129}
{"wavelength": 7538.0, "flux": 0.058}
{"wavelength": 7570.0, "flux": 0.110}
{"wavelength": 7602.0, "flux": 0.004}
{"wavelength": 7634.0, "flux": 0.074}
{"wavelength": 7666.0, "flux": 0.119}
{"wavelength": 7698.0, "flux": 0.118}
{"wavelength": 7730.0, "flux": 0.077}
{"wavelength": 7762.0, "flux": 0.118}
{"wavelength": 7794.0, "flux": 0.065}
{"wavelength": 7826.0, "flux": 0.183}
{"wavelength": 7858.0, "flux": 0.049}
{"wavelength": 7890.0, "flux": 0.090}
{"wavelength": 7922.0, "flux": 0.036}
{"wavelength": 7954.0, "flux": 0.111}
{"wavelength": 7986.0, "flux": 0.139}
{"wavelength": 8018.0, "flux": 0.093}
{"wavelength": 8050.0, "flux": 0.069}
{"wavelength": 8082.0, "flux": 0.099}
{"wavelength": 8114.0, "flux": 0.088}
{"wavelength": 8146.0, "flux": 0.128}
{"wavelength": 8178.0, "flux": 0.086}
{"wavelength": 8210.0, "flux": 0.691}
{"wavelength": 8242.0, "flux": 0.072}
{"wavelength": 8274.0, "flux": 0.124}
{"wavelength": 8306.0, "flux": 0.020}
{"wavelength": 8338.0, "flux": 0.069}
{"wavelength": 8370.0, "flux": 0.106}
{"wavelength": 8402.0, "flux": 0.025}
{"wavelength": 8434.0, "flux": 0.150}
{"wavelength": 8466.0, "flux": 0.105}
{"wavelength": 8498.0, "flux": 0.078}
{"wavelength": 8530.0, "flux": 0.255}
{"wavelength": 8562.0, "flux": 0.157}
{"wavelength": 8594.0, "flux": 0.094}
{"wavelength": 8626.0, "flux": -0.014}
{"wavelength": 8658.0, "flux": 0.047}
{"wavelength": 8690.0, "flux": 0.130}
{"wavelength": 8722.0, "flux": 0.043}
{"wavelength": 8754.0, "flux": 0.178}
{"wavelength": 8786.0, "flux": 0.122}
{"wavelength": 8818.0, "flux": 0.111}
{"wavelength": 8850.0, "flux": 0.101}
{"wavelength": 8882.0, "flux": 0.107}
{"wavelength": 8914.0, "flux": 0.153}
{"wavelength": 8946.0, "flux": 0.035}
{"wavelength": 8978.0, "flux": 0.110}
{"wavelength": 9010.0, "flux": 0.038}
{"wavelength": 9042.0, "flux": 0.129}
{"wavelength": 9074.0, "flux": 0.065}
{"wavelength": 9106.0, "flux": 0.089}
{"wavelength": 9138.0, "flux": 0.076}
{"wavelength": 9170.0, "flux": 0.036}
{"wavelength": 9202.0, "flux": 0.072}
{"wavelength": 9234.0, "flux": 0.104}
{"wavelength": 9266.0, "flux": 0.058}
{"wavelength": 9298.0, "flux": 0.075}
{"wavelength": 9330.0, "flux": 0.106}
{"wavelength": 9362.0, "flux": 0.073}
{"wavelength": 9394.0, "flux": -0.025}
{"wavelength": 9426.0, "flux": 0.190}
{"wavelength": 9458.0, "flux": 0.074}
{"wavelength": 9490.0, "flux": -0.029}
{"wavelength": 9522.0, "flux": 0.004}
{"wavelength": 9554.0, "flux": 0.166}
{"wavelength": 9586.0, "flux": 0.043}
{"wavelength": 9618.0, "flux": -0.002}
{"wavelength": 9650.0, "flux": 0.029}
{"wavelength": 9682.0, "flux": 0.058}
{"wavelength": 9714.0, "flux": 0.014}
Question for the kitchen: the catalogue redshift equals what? 1.20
